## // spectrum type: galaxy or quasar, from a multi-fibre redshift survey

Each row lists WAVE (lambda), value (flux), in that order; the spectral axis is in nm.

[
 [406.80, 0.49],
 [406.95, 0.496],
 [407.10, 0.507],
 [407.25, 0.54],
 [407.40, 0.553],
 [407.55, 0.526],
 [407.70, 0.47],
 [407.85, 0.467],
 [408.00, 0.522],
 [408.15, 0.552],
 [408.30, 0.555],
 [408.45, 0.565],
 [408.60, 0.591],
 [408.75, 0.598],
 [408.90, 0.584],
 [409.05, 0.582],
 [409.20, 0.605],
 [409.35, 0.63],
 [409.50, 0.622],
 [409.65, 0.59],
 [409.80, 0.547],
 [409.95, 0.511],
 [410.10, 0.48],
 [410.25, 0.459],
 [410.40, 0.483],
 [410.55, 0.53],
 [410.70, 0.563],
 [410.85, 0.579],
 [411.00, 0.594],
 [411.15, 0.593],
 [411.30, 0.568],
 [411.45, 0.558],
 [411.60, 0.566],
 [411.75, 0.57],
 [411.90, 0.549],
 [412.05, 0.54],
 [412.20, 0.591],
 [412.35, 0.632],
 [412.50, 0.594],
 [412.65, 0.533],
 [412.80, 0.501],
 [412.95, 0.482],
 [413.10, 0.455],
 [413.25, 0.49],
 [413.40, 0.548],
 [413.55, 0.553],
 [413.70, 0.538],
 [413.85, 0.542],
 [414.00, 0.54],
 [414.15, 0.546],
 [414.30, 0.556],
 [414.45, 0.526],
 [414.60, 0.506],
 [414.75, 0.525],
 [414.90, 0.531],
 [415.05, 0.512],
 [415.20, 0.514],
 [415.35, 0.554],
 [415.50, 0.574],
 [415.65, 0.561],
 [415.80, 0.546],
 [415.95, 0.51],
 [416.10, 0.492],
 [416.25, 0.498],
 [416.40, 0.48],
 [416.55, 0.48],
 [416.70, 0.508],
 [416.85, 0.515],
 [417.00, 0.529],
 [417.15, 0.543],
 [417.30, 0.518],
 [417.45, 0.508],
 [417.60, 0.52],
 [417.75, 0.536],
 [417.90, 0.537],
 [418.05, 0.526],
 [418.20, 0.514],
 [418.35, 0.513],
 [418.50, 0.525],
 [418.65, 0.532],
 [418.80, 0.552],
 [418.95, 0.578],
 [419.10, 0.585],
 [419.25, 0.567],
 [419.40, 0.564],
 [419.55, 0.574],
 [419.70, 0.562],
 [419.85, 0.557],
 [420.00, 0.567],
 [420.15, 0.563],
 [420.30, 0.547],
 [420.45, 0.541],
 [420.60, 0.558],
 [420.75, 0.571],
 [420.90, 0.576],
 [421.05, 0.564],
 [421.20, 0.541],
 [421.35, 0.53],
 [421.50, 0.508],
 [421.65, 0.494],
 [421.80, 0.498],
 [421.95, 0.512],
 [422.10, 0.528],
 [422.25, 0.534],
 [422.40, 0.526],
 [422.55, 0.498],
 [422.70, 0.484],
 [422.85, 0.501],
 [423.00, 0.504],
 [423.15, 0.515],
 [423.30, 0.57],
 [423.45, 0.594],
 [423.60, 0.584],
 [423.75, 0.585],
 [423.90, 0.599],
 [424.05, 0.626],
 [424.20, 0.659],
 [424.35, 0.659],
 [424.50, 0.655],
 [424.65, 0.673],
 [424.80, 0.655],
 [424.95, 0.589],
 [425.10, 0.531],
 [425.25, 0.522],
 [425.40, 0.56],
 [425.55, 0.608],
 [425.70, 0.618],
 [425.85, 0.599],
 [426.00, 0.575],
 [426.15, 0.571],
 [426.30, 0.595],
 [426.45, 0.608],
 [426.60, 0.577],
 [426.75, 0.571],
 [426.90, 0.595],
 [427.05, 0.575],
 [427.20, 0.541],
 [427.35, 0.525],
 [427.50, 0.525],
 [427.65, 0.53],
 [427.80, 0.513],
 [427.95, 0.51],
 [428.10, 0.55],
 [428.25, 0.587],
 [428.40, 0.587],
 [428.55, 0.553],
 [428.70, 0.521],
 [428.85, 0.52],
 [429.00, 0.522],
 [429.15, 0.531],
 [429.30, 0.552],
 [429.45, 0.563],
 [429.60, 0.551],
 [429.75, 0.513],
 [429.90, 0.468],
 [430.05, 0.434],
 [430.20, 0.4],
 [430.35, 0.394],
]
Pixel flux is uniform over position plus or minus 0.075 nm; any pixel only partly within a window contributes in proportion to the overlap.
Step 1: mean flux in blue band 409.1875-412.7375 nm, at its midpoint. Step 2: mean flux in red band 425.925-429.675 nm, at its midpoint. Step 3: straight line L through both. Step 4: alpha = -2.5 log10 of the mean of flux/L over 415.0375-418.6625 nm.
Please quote 0.07 mag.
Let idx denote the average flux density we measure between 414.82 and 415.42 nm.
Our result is 0.528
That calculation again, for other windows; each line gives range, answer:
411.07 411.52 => 0.573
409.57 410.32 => 0.518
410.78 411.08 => 0.587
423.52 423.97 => 0.589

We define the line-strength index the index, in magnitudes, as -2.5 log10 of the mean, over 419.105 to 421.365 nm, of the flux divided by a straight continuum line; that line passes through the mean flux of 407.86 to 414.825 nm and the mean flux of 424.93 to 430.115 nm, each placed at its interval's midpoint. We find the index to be -0.02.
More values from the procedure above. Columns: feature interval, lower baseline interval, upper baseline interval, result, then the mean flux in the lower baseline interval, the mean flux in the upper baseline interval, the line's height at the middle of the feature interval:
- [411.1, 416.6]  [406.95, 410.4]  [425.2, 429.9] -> 0.02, 0.545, 0.556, 0.548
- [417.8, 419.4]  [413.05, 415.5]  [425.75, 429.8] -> -0.01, 0.529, 0.555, 0.538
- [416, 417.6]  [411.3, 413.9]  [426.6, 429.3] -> 0.08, 0.544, 0.546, 0.545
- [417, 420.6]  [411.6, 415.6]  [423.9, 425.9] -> 0.05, 0.539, 0.612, 0.572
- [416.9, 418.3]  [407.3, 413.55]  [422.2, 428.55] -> 0.07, 0.549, 0.571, 0.56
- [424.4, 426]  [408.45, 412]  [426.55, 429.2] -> -0.10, 0.563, 0.546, 0.549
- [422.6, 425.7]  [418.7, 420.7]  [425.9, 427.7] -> -0.04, 0.562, 0.567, 0.565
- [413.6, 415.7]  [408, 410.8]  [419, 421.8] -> 0.04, 0.557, 0.553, 0.555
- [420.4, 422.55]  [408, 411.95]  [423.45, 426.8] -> 0.11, 0.562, 0.601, 0.591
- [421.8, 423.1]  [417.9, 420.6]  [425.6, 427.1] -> 0.12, 0.551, 0.589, 0.568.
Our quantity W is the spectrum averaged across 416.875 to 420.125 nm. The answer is 0.543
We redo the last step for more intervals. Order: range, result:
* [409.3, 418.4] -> 0.536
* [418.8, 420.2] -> 0.568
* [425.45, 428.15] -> 0.566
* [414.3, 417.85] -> 0.522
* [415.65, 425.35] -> 0.547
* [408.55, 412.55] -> 0.567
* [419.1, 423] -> 0.539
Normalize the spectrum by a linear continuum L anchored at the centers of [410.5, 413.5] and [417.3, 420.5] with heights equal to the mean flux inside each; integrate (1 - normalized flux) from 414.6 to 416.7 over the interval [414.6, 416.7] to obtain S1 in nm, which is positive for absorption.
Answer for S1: 0.11 nm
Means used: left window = 0.552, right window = 0.545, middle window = 0.52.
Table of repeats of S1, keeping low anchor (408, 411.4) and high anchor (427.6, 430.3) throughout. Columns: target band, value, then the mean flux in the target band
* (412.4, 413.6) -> 0.07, 0.521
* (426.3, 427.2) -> -0.10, 0.582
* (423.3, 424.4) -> -0.16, 0.611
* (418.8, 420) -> -0.06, 0.568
